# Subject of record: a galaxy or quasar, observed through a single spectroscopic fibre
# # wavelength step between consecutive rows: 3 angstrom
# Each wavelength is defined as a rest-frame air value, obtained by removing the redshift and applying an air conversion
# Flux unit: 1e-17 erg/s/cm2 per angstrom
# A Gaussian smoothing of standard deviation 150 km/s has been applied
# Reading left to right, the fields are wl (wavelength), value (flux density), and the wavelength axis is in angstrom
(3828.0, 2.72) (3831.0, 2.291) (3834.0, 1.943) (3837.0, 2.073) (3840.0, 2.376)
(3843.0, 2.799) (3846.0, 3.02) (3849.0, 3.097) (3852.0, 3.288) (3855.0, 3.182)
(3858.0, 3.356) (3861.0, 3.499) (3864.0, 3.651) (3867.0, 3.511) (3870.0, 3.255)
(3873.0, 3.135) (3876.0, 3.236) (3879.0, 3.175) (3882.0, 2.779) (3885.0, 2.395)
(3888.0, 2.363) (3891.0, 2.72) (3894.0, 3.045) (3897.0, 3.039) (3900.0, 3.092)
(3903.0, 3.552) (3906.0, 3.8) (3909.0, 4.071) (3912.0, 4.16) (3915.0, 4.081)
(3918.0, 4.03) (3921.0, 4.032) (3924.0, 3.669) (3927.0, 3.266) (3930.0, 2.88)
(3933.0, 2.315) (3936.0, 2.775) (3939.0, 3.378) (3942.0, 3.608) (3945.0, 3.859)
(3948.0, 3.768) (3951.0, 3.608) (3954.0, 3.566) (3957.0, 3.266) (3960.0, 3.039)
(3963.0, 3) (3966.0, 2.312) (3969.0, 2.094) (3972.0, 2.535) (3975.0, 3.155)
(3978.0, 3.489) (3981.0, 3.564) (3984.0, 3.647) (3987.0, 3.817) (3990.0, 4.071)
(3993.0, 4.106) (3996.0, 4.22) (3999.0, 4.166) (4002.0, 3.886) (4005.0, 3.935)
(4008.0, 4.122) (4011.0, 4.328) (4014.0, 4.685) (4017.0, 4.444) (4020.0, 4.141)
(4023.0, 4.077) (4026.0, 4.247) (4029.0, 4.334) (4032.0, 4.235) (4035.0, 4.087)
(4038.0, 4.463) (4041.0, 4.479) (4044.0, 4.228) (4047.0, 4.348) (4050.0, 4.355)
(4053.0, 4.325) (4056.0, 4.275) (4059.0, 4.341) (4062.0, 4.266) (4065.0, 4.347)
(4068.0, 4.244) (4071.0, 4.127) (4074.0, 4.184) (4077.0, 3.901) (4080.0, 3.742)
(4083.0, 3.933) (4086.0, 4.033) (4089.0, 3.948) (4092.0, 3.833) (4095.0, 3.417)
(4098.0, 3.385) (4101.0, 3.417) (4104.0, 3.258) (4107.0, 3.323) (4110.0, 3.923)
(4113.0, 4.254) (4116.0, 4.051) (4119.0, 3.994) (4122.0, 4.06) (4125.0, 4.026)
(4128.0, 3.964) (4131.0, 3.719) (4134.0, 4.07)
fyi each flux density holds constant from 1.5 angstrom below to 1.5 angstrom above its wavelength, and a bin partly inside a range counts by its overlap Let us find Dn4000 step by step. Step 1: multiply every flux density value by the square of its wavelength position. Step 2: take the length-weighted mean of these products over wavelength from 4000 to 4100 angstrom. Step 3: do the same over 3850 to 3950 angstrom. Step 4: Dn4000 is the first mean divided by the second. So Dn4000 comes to 1.3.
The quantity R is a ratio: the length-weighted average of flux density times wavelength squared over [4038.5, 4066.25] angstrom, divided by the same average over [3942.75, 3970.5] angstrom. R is 1.43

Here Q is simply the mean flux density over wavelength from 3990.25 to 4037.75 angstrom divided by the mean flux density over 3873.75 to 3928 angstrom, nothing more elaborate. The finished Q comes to 1.3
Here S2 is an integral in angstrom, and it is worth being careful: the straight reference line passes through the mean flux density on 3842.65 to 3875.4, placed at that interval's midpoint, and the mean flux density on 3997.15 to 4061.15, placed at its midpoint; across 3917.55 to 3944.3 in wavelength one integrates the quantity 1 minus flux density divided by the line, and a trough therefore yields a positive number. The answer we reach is 2.7 angstrom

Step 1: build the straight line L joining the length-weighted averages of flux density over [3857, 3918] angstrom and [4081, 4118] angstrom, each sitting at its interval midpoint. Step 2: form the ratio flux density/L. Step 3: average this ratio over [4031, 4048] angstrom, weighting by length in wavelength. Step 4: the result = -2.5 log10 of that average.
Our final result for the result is -0.19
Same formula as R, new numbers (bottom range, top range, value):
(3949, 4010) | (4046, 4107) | 1.19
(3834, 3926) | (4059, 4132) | 1.34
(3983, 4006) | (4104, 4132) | 1.04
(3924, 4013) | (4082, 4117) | 1.15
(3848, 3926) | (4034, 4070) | 1.40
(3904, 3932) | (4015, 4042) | 1.21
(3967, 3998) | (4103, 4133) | 1.19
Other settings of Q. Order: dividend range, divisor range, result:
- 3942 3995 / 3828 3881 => 1.13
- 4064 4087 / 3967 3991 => 1.24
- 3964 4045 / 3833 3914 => 1.25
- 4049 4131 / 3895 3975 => 1.19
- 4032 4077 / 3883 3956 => 1.27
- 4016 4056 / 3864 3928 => 1.28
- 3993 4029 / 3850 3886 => 1.31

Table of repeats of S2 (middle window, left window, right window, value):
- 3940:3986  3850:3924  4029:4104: 5.2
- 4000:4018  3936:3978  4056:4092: -3.2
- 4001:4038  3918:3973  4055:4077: -3.8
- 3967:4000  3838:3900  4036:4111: 0.8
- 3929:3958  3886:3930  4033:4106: 2.3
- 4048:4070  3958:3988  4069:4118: -4.4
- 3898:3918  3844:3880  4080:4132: -2.5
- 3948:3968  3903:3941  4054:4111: 2.6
